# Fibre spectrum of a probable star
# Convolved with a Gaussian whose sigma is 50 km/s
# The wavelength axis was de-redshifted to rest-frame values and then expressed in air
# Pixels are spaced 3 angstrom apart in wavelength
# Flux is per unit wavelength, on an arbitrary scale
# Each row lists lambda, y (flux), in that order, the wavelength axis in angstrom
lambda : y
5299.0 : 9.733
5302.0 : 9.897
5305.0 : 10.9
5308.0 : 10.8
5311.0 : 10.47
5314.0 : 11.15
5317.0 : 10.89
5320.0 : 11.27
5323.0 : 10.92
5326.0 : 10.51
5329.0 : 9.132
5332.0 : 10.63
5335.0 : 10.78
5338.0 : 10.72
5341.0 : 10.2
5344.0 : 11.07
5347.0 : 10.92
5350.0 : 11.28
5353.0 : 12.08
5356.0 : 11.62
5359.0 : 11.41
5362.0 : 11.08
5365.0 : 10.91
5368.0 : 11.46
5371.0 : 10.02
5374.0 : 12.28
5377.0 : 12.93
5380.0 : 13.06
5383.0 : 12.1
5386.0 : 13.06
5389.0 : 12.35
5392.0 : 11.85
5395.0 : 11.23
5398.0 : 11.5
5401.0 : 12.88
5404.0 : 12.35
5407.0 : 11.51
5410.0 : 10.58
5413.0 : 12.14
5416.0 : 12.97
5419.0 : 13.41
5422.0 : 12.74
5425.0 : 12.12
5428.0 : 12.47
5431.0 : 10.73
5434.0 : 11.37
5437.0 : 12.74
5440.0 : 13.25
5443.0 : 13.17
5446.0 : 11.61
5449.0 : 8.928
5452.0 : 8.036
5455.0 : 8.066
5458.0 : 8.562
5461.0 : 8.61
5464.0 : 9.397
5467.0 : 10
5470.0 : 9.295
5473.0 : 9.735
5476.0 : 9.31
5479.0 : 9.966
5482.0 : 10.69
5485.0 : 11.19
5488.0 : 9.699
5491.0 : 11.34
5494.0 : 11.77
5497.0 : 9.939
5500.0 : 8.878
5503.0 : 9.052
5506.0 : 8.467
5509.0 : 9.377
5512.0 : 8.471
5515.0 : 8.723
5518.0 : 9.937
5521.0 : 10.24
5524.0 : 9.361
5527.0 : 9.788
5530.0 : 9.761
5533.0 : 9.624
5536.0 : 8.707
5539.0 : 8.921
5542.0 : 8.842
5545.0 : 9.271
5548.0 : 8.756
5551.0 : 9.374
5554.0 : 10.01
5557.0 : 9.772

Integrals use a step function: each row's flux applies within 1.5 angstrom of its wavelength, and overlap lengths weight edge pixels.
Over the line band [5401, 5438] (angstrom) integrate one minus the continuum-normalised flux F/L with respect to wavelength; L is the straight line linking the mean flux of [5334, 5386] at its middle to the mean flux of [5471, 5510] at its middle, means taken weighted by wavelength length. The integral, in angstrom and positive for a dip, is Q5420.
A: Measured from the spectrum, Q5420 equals -4.6 angstrom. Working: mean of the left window 11.5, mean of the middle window 12.1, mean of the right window 9.95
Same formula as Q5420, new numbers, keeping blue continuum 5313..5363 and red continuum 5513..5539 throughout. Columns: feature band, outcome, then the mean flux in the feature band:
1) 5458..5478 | 1.1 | 9.34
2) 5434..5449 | -3.1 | 12.2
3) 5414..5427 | -3.2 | 12.8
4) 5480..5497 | -1.9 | 10.8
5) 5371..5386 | -2.5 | 12.4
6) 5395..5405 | -1.6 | 12.1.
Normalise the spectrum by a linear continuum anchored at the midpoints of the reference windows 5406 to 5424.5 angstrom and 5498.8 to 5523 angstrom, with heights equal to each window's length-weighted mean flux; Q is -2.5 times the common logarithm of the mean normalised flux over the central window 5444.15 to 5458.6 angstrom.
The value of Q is 0.21 mag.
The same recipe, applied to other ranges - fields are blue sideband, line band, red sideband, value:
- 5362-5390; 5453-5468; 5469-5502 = 0.19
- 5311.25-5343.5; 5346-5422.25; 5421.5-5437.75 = -0.05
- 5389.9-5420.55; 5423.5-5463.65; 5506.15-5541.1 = 0.05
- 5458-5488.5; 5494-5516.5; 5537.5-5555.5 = 0.04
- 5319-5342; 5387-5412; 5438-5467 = -0.16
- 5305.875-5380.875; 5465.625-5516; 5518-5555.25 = 0.00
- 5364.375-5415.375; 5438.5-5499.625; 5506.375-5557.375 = 0.04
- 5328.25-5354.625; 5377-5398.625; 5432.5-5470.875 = -0.16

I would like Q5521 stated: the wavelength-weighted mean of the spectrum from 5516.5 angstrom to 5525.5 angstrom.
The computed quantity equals 9.85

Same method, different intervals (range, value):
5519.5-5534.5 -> 9.75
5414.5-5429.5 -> 12.7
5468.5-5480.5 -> 9.58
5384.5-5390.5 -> 12.7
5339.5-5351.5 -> 10.9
